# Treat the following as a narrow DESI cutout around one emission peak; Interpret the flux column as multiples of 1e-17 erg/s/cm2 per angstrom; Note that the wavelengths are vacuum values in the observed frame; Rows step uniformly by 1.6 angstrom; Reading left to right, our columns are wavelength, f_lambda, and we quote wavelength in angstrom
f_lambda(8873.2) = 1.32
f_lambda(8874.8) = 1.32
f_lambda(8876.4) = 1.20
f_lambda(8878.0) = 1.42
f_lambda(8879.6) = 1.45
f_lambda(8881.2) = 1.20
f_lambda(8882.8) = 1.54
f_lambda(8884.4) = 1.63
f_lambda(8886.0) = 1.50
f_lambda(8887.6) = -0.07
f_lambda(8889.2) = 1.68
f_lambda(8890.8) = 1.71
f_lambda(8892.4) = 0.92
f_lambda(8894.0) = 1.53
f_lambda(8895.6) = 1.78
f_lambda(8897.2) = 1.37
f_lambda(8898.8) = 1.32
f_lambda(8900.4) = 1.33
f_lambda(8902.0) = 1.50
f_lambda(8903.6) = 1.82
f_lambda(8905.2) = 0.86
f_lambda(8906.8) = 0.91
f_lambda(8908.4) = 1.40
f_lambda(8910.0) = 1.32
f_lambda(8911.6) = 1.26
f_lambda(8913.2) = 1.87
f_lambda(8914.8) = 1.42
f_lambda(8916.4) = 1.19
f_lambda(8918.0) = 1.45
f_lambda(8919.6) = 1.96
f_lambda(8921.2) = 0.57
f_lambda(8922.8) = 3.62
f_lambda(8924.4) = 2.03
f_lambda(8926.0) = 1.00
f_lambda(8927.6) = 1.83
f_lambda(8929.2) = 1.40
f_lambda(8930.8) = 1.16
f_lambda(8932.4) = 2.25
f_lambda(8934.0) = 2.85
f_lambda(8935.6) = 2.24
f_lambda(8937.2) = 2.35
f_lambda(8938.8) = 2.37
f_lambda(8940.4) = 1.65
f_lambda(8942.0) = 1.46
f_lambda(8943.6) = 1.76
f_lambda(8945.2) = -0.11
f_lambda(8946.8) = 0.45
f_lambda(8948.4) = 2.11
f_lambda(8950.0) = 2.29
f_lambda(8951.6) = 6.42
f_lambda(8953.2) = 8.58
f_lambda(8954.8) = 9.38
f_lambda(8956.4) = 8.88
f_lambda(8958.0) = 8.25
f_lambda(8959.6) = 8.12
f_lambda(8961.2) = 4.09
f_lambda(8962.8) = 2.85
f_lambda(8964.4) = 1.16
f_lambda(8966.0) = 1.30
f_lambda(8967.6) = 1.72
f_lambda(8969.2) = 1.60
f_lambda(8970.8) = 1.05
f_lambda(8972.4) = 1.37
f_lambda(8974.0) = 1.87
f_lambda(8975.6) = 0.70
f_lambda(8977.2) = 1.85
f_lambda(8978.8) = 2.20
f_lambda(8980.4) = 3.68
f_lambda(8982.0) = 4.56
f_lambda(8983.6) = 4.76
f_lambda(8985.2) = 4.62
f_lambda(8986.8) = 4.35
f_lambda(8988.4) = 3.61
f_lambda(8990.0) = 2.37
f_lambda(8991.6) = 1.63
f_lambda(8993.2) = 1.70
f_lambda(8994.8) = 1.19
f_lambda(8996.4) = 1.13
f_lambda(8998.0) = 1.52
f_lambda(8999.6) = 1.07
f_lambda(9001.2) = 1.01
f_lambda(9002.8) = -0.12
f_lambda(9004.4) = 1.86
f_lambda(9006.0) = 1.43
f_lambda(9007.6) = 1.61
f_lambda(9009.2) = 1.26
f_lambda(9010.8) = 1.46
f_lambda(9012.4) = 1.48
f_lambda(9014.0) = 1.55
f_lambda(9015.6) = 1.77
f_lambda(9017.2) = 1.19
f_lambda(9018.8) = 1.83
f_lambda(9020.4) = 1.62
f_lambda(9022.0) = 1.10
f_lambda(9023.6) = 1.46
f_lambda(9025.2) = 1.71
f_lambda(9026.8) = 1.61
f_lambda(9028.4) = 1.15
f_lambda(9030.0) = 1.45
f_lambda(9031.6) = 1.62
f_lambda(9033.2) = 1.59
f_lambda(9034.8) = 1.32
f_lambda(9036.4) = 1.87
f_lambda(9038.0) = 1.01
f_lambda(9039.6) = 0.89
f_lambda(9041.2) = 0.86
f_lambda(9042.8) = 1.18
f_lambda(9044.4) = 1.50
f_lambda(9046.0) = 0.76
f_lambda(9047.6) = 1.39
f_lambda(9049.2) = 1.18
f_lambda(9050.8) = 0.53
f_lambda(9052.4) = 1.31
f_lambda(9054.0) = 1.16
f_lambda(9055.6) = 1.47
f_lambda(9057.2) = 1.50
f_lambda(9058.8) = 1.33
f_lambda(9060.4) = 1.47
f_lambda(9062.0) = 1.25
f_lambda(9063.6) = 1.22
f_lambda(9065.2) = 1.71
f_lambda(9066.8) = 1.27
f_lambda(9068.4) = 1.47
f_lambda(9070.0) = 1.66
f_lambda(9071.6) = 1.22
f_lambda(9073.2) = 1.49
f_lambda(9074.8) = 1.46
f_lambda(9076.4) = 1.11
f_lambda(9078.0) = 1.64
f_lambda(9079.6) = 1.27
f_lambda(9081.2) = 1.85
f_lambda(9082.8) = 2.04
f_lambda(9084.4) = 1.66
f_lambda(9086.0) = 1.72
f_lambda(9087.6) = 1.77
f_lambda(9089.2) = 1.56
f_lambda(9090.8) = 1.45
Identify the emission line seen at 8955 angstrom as H-alpha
